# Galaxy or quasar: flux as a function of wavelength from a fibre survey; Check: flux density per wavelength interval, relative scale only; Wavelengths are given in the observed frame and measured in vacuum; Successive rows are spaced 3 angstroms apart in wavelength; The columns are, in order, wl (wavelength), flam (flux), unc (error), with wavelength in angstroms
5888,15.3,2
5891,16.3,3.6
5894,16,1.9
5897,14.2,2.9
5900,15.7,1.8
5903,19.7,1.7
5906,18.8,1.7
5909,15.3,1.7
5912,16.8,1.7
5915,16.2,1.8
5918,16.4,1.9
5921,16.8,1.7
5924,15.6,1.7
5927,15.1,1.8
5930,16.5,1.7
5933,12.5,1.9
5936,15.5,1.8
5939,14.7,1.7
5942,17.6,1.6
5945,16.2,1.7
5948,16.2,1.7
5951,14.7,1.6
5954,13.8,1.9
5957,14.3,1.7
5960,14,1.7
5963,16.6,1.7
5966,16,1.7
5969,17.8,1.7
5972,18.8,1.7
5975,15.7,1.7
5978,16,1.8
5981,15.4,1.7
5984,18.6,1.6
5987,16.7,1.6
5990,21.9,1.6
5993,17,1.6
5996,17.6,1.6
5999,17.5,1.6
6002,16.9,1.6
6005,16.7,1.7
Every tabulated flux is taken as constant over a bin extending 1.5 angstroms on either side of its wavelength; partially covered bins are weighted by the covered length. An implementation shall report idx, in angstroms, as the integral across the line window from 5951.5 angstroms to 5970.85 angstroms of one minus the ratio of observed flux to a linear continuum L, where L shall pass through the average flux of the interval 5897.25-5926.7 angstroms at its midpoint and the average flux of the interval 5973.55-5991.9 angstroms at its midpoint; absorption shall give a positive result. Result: 1.9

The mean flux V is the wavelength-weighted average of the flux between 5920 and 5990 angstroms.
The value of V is 16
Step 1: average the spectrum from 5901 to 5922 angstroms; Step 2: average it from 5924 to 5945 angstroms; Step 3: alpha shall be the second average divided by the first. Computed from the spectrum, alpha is 0.9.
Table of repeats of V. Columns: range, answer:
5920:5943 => 15.5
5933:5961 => 15.1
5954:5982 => 16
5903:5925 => 16.8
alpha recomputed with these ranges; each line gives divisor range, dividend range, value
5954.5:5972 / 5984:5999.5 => 1.15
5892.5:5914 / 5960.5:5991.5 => 1.04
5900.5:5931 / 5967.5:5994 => 1.05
